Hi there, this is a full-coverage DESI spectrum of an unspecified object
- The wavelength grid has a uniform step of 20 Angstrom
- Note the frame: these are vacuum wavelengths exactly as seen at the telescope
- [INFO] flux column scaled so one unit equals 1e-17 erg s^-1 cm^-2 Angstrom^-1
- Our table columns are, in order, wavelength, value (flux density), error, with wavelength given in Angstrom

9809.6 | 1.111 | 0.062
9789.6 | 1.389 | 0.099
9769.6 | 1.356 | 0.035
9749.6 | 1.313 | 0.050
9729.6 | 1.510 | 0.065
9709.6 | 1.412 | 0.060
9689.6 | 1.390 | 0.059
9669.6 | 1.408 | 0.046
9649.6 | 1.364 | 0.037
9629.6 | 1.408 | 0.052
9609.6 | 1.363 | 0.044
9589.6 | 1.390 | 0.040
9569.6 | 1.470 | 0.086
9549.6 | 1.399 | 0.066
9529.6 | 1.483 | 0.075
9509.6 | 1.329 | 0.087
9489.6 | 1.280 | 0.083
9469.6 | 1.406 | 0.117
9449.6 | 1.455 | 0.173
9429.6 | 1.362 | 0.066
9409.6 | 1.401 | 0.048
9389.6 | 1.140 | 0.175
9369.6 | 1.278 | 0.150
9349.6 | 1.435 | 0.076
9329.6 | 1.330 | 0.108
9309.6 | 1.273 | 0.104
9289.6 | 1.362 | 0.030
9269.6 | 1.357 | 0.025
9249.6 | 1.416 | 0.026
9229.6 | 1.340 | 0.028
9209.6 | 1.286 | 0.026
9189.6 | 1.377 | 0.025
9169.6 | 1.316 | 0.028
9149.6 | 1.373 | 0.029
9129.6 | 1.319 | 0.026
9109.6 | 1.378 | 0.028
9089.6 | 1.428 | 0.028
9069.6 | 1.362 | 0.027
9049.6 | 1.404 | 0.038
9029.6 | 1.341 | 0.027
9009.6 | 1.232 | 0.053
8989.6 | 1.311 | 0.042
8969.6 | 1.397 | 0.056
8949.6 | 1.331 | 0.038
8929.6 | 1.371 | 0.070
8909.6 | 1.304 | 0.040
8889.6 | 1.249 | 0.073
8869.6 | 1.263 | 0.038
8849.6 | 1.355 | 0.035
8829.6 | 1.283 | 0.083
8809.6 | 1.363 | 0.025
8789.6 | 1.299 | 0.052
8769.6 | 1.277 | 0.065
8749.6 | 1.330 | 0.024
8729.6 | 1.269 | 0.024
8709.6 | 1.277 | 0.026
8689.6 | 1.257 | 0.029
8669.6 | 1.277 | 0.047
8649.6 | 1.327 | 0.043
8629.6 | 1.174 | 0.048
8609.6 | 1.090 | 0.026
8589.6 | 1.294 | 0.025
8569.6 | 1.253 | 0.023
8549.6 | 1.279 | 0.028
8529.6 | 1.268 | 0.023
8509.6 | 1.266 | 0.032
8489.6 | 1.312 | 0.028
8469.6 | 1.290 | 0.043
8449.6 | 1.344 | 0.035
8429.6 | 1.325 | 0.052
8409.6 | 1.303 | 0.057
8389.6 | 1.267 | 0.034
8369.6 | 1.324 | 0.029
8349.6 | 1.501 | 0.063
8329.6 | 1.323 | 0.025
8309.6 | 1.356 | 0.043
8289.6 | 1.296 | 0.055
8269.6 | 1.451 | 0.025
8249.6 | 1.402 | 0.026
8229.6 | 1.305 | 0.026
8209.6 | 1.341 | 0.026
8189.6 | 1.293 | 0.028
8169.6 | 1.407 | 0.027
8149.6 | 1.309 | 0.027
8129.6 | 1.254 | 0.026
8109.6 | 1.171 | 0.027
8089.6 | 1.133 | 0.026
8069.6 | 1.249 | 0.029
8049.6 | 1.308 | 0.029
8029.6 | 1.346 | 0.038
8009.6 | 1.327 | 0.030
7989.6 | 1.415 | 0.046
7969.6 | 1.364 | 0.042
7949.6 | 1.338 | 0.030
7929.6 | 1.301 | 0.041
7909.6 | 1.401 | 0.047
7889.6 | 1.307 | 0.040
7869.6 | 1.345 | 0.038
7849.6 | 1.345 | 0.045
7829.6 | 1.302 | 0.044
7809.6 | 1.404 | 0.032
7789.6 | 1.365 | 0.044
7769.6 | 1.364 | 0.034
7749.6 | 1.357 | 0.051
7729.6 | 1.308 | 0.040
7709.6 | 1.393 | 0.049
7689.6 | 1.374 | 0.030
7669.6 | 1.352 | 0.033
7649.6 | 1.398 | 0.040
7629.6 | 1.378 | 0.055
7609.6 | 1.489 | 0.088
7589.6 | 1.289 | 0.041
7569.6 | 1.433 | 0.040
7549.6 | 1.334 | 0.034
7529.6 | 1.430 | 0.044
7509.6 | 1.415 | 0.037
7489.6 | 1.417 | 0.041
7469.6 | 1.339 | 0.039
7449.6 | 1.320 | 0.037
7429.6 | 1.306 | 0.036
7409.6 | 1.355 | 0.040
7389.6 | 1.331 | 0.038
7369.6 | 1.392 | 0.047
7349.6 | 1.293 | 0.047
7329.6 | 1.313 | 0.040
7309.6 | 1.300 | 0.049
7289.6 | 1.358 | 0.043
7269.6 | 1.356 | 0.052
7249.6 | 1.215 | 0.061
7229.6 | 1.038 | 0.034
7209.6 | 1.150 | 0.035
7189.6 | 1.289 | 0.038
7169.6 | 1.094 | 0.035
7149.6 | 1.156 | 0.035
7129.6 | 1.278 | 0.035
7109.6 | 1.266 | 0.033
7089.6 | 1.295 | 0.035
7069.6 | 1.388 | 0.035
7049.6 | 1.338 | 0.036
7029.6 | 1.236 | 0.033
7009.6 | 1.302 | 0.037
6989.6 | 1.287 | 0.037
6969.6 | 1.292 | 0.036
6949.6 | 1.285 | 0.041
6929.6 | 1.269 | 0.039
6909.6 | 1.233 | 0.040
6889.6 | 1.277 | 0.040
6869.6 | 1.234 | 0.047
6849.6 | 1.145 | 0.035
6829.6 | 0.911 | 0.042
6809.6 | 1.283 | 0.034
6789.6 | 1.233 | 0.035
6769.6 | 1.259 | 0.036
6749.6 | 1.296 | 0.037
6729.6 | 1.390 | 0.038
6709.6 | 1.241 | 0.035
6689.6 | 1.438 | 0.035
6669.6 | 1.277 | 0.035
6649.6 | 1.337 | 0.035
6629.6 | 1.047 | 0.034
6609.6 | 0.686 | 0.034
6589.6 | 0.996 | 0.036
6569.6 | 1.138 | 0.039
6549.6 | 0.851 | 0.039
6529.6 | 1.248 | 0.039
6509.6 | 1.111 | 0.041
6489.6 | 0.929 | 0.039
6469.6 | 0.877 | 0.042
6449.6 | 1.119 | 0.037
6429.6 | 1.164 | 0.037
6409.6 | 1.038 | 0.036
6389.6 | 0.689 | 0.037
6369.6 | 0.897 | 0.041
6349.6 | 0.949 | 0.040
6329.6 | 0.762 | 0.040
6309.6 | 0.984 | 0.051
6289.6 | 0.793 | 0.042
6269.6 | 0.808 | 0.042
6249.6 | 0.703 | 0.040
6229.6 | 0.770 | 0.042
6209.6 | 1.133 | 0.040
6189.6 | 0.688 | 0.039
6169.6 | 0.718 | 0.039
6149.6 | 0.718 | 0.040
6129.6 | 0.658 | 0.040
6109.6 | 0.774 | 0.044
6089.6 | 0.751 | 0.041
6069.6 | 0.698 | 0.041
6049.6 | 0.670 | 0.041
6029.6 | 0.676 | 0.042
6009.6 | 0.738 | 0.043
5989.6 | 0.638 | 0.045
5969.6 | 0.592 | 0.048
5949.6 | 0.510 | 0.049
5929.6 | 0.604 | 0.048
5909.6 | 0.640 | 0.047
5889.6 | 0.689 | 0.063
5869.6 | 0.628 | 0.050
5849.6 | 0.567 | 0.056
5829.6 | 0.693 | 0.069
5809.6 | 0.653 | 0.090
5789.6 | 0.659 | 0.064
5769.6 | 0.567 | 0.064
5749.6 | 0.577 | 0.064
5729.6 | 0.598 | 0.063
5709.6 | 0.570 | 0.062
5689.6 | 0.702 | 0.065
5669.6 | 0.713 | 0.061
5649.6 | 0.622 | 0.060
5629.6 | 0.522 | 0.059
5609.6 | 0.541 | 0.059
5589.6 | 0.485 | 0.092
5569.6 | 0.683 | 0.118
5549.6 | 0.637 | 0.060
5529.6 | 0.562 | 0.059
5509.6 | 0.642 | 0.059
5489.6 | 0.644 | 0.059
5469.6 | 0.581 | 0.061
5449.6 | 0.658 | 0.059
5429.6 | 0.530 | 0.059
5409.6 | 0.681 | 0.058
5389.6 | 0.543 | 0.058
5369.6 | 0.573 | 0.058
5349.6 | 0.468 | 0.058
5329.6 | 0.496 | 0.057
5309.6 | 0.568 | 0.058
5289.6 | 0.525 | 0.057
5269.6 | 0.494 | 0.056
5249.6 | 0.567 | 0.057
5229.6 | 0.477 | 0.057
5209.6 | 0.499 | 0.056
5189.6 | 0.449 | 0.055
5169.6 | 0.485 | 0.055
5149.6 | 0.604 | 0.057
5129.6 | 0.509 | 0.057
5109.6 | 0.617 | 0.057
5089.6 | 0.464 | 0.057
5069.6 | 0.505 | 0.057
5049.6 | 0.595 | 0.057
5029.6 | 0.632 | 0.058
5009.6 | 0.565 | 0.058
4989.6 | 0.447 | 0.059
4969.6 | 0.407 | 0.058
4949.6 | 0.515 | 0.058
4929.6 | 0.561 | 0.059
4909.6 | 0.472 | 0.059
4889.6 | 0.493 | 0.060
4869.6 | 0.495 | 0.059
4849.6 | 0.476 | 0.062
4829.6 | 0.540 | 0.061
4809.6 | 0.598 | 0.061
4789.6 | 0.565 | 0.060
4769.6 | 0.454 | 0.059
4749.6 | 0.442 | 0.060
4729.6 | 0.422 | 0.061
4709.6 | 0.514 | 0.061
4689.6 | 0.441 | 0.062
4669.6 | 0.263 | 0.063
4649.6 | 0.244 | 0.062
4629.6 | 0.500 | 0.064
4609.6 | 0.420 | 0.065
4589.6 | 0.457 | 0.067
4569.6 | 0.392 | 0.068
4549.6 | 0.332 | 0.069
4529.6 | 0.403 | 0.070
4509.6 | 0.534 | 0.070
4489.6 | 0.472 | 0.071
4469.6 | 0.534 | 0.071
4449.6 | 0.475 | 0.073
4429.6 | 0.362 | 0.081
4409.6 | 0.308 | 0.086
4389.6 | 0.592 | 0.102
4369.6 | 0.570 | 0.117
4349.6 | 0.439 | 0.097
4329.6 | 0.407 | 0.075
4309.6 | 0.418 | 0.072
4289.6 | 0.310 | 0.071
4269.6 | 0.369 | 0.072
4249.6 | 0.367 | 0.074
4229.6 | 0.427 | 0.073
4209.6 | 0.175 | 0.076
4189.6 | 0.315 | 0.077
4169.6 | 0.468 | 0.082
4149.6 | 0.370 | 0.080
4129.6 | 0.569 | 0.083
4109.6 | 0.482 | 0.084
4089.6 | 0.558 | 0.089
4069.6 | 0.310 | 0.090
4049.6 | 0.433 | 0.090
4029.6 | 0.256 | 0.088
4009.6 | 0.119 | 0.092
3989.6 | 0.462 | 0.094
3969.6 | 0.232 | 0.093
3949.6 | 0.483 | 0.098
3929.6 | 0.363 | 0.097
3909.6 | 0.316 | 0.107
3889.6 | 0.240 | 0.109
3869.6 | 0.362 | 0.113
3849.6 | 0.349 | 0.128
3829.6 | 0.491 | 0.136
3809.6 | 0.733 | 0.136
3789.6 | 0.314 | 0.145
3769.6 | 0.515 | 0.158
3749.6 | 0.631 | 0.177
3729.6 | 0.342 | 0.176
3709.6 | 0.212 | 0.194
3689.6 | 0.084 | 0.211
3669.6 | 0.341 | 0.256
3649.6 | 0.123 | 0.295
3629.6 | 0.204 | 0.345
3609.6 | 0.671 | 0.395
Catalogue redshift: 0.665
